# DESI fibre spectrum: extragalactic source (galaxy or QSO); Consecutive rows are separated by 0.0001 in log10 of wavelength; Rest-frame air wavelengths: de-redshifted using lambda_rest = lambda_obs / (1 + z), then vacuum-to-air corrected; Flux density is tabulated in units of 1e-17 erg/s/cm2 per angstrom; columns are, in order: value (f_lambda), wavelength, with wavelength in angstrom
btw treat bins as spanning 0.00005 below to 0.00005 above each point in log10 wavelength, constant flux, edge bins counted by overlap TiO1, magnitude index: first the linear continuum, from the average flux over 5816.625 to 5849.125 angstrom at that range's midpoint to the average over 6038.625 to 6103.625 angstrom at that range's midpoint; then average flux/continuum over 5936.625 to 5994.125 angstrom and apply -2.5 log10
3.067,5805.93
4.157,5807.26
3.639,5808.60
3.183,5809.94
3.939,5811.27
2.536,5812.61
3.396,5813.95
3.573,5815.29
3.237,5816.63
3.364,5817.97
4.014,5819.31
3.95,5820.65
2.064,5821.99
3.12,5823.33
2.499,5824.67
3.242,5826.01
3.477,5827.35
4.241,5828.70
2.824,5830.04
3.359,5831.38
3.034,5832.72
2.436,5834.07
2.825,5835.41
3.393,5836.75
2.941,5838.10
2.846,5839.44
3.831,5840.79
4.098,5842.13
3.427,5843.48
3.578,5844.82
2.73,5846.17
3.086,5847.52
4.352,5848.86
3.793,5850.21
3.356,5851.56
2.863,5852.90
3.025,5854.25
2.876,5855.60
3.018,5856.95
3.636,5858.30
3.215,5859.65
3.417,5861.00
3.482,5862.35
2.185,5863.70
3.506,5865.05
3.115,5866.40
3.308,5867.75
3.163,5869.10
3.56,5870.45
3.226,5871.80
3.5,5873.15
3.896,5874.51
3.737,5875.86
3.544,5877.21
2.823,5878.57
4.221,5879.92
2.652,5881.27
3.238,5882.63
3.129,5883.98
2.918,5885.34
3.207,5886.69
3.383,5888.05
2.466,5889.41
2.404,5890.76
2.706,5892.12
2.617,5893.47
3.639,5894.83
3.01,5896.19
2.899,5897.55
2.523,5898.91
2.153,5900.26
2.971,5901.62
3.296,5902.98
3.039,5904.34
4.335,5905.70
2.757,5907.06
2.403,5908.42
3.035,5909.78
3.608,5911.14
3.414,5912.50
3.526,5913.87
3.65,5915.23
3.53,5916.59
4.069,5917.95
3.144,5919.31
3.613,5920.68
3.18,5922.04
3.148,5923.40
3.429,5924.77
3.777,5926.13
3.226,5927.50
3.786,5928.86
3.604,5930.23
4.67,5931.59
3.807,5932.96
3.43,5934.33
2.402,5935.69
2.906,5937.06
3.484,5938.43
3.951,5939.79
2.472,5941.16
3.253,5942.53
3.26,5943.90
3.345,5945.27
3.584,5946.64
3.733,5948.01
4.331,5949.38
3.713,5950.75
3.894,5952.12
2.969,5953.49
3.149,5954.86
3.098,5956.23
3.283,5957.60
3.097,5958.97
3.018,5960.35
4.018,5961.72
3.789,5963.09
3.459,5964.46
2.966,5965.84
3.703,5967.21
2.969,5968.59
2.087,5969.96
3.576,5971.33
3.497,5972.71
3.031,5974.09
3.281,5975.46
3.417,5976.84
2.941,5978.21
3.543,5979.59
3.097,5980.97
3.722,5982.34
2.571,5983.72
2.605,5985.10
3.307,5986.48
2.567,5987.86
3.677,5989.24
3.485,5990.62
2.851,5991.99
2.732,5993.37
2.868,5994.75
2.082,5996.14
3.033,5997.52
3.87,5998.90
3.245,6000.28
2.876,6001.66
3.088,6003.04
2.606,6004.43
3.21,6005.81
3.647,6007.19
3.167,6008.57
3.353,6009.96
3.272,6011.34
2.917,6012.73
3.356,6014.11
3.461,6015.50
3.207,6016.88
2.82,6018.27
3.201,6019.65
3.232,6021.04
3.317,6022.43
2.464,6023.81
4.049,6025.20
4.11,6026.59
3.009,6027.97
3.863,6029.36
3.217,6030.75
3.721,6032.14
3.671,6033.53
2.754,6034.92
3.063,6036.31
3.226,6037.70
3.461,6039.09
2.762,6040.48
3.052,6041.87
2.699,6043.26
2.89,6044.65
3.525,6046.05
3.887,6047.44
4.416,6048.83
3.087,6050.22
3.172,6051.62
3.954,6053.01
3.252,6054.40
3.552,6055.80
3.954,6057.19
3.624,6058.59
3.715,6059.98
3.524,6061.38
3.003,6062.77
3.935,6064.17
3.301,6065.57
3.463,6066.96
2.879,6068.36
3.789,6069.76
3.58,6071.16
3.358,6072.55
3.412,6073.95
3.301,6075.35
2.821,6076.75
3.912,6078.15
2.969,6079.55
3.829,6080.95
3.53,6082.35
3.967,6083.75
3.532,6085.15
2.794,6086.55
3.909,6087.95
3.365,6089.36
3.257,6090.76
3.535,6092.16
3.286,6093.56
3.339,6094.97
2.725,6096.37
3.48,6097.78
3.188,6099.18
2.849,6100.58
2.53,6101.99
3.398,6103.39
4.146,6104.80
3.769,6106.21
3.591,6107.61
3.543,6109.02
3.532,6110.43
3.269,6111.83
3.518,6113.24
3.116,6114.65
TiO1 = 0.02 mag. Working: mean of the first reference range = 3.27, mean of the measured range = 3.27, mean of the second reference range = 3.38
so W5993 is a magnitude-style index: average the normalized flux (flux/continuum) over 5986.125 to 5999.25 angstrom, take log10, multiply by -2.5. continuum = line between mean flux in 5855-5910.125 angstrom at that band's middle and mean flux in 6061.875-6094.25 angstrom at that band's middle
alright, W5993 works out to 0.09 mag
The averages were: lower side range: 3.13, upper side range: 3.42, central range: 3.02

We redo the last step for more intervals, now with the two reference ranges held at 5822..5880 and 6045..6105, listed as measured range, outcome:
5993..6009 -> 0.12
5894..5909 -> 0.11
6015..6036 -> 0.02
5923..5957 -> -0.04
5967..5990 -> 0.07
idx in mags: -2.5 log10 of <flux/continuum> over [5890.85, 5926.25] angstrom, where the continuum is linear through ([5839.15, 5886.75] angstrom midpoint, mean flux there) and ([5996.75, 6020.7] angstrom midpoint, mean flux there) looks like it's 0.032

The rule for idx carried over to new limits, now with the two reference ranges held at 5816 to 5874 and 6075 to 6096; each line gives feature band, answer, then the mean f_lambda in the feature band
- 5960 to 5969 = -0.035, 3.45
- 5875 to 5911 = 0.081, 3.06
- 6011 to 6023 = 0.059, 3.19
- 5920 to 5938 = -0.046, 3.46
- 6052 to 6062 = -0.075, 3.64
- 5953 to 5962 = 0.043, 3.2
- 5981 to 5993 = 0.088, 3.09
